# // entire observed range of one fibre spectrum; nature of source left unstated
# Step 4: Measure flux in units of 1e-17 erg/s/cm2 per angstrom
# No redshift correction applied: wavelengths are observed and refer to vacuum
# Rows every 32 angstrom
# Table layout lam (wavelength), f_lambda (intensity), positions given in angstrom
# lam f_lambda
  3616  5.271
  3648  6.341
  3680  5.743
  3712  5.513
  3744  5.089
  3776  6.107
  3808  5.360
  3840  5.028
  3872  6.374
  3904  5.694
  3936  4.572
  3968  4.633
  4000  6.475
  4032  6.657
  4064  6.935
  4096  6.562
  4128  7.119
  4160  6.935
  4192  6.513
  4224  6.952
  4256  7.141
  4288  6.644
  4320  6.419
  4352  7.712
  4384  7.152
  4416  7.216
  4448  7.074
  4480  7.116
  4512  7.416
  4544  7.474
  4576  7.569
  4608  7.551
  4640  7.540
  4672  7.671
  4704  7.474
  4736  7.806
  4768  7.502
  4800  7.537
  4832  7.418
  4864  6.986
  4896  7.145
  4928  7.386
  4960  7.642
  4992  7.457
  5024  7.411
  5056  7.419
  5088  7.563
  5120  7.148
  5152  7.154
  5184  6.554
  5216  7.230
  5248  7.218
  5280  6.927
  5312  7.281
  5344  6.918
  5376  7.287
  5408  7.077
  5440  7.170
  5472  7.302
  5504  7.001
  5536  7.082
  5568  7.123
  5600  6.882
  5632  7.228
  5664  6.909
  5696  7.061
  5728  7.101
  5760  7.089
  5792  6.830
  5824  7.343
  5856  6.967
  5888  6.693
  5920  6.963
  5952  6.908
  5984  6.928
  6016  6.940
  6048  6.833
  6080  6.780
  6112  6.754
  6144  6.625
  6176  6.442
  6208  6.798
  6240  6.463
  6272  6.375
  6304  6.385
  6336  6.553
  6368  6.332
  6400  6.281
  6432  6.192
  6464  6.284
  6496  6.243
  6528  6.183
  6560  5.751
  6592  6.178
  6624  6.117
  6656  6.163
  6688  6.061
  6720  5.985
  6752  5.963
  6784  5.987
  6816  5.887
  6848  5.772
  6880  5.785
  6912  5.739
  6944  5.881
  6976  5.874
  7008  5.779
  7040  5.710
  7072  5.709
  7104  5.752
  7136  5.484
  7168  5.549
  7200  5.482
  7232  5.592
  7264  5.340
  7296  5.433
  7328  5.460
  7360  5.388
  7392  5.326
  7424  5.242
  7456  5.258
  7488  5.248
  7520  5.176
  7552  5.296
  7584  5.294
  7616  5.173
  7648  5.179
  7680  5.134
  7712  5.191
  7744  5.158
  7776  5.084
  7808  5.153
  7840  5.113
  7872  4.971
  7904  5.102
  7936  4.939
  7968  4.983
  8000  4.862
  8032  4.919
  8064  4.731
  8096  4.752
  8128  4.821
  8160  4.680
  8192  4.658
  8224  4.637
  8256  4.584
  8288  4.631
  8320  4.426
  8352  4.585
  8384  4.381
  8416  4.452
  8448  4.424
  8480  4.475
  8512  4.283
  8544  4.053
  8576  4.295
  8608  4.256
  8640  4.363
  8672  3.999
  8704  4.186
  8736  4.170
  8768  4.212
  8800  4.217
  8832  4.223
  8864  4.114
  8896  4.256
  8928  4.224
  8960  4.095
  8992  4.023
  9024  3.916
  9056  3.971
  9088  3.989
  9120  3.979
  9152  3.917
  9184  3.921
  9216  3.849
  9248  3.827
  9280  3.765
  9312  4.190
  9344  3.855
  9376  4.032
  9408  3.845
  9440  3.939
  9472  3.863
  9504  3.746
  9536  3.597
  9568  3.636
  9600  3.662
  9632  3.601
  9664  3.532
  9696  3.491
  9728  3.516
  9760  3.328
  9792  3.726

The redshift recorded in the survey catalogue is 0.001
